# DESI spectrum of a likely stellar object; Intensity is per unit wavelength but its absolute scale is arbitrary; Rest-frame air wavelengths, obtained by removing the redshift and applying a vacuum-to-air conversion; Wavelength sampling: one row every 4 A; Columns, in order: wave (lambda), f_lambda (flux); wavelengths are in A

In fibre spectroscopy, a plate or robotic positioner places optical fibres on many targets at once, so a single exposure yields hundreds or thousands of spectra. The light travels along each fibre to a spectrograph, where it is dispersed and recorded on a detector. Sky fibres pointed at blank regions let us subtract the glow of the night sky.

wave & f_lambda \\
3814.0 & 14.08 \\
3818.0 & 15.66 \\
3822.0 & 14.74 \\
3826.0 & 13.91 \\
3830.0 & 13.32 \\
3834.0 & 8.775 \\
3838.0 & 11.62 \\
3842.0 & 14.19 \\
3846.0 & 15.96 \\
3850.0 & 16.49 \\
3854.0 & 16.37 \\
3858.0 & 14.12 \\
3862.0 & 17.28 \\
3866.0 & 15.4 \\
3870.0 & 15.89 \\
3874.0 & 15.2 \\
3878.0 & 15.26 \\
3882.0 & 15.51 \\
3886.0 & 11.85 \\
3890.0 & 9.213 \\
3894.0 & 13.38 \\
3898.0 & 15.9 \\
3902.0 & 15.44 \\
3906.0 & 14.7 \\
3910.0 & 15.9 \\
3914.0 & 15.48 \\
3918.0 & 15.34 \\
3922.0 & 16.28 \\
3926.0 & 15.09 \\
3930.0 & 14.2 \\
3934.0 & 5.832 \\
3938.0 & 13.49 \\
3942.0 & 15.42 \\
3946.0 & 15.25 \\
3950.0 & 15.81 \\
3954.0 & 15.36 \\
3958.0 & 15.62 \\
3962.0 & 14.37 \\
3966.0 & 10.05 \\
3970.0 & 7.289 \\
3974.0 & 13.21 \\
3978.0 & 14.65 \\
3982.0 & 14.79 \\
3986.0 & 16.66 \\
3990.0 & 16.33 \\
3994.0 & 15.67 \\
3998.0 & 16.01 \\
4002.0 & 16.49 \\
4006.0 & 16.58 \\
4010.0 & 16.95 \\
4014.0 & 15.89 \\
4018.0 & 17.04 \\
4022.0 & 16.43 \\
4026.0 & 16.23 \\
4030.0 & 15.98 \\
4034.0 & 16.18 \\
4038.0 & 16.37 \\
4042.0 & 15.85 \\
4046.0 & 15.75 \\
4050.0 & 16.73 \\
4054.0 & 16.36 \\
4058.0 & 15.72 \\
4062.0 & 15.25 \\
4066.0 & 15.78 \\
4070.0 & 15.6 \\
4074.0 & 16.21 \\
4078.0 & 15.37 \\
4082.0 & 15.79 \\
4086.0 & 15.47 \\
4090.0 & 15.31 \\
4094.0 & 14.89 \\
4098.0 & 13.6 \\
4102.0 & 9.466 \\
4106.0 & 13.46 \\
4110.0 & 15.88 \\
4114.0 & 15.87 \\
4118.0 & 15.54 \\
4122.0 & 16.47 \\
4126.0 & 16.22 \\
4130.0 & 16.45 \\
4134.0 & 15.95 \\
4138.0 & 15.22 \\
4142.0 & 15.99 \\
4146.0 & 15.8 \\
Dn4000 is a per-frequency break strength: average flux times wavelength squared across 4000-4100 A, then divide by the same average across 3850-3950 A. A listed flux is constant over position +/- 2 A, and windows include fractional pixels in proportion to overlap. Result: 1.18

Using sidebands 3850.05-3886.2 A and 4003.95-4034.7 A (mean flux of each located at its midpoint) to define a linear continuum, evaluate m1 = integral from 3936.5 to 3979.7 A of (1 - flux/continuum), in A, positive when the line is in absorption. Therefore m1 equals 6.3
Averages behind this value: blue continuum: 15.4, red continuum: 16.4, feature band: 13.7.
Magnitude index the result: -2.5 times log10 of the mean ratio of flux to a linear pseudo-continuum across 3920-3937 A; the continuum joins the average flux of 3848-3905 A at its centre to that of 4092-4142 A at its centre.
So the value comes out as 0.15 mag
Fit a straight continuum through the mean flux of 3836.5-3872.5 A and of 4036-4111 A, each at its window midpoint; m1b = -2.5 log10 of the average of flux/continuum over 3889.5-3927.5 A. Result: 0.03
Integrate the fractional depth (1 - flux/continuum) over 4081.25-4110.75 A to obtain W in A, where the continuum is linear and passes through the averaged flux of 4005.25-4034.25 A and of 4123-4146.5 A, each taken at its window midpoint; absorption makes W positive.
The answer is 3.7 A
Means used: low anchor 16.4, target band 14.1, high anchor 16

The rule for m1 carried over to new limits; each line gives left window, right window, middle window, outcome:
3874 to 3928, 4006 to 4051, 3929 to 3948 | 2.9 A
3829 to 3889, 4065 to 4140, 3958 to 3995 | 2.7 A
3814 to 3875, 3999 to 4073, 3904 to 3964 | 3.0 A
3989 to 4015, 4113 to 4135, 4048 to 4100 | 2.0 A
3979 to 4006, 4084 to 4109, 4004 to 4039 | -2.4 A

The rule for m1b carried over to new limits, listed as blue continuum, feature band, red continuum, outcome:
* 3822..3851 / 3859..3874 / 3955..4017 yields -0.16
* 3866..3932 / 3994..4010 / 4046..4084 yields -0.06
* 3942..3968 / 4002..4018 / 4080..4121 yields -0.14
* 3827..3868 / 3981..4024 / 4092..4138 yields -0.11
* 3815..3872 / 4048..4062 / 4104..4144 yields -0.05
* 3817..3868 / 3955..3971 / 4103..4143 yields 0.20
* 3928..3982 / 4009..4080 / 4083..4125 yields -0.15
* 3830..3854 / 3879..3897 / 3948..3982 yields 0.06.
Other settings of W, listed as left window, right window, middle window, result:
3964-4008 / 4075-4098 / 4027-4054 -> -2.4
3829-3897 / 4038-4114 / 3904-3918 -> -0.9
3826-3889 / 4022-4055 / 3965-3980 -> 4.0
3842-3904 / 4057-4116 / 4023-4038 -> -1.3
